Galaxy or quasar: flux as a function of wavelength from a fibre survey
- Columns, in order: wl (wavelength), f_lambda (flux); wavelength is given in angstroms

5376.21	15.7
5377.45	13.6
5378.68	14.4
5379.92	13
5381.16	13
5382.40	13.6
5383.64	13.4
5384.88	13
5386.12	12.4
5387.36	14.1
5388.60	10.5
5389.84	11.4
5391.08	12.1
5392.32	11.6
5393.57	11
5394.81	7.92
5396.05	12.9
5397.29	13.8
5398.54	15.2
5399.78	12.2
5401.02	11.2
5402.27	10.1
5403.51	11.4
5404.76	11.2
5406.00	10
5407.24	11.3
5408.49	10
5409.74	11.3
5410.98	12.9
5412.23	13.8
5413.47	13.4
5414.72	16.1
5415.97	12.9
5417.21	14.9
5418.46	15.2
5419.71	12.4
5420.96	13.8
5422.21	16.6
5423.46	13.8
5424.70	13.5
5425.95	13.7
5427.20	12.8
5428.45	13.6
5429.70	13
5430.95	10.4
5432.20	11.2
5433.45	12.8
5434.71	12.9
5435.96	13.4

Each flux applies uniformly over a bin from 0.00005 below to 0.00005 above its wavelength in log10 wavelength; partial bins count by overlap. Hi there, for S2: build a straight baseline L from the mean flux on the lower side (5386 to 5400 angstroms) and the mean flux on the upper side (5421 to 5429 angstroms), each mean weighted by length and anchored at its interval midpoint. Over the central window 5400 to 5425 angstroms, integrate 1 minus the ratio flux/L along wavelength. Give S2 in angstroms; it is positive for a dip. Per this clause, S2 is 1.0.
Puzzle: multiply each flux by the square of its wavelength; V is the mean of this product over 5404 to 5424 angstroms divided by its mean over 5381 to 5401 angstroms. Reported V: 1.1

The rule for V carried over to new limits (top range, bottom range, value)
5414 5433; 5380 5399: 1.11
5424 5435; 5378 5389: 0.98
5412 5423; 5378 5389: 1.11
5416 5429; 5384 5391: 1.15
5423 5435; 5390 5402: 1.08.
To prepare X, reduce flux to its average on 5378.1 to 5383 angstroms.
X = 13.5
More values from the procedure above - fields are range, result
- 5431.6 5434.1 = 12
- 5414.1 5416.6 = 14.5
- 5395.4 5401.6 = 13.1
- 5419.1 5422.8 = 14.2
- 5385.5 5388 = 13.2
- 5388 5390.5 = 11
